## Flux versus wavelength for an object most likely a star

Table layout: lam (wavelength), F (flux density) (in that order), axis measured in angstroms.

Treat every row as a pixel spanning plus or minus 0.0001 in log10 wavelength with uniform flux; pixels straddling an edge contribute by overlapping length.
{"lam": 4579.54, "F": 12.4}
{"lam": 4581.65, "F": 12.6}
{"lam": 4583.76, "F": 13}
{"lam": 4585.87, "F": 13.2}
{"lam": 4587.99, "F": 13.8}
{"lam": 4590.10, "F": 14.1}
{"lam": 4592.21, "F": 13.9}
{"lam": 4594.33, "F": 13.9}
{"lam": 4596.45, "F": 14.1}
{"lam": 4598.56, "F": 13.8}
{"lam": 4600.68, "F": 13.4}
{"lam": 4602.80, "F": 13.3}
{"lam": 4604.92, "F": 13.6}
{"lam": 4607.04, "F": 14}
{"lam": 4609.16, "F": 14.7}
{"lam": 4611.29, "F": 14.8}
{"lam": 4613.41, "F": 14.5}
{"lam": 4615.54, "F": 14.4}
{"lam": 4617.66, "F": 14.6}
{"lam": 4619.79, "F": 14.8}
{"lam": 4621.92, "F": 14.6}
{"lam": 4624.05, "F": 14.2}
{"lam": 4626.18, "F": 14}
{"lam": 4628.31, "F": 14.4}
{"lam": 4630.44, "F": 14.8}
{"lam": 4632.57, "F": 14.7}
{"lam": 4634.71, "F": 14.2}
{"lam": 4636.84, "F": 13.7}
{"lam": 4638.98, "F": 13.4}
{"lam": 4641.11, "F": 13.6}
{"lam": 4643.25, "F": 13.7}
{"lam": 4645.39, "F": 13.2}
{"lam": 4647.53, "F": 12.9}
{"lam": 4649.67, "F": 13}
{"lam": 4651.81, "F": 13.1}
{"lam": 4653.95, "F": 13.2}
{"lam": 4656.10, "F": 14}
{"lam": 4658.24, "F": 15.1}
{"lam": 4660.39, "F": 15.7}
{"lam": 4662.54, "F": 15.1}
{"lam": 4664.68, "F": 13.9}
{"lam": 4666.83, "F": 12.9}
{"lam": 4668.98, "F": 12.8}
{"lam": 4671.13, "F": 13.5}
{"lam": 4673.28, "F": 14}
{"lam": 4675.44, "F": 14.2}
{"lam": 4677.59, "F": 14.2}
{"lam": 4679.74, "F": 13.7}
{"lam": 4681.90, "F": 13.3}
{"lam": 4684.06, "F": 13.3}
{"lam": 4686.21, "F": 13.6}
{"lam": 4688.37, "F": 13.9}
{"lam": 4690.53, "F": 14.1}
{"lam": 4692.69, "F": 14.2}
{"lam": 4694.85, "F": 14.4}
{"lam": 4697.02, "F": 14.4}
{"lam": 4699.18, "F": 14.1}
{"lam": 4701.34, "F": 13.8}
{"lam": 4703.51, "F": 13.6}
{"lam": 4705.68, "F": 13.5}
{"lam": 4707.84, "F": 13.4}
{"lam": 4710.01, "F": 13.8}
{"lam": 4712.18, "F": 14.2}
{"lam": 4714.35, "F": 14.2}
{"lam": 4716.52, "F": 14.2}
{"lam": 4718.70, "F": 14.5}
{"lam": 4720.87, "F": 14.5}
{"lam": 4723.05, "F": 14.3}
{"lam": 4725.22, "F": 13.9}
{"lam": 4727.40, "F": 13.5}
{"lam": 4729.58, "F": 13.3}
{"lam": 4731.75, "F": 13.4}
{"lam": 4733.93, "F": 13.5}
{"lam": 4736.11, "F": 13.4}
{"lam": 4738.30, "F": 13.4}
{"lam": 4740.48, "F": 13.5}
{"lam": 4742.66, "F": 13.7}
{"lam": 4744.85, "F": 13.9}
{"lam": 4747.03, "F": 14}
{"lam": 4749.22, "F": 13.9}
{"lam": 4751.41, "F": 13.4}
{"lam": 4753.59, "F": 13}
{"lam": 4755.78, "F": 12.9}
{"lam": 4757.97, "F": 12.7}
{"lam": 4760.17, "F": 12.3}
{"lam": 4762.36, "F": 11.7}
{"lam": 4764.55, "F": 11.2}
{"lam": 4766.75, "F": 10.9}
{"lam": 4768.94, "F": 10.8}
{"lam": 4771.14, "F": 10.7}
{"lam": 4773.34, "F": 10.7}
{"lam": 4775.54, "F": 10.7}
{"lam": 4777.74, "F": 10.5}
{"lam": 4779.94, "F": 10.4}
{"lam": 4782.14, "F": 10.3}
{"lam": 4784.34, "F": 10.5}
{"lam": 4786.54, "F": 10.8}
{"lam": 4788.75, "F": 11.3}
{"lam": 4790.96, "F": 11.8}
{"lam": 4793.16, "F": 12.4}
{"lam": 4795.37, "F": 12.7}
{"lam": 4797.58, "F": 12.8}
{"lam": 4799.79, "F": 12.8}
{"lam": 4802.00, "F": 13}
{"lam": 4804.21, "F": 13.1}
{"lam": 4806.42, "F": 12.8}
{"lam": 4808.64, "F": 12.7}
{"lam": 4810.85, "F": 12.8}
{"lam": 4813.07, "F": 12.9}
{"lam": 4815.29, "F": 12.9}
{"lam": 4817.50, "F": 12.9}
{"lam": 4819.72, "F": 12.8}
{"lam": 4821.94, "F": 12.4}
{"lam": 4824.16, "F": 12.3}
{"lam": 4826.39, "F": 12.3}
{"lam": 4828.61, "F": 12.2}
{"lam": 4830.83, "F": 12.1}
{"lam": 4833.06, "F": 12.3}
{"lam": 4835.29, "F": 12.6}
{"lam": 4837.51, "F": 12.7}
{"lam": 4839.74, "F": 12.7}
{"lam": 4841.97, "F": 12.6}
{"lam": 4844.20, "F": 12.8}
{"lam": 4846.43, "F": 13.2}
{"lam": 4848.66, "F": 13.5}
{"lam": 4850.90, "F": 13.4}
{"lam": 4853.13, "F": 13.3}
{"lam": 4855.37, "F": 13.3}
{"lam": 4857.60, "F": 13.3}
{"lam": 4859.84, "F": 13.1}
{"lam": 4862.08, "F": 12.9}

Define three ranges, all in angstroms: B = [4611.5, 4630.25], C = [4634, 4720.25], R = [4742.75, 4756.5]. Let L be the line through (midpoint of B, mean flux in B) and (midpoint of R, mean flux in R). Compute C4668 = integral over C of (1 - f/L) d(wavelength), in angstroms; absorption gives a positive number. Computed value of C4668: 1.36 angstroms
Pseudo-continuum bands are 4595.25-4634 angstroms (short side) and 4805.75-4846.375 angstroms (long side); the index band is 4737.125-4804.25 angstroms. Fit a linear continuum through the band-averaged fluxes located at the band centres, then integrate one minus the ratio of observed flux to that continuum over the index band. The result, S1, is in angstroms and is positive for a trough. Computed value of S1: 4.8 angstroms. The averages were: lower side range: 14.3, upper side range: 12.6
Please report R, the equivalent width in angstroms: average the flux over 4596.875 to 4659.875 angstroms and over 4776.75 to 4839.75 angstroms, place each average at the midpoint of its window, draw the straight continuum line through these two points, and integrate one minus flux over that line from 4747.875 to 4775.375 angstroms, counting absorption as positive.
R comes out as 1.5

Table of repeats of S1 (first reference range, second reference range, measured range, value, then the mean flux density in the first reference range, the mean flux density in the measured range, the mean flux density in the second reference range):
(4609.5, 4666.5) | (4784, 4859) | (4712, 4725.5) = -0.8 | 14.1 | 14.3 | 12.6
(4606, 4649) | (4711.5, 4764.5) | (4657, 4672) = -0.2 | 14.1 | 14.2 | 13.5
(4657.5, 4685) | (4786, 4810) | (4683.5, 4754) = -2.3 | 14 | 13.8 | 12.4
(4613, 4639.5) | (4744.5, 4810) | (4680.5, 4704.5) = -1.0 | 14.3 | 13.9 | 12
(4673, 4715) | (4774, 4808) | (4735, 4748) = -0.8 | 13.9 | 13.6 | 11.7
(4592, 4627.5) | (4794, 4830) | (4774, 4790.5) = 2.8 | 14.2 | 10.7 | 12.7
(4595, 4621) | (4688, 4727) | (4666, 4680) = 0.5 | 14.2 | 13.6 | 14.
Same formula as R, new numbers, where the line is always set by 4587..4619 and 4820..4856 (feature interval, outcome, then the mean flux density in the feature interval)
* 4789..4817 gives 0.51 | 12.7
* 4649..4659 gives 0.08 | 13.7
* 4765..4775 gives 1.76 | 10.8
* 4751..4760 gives 0.20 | 12.9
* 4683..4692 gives -0.11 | 13.8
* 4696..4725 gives -1.25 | 14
